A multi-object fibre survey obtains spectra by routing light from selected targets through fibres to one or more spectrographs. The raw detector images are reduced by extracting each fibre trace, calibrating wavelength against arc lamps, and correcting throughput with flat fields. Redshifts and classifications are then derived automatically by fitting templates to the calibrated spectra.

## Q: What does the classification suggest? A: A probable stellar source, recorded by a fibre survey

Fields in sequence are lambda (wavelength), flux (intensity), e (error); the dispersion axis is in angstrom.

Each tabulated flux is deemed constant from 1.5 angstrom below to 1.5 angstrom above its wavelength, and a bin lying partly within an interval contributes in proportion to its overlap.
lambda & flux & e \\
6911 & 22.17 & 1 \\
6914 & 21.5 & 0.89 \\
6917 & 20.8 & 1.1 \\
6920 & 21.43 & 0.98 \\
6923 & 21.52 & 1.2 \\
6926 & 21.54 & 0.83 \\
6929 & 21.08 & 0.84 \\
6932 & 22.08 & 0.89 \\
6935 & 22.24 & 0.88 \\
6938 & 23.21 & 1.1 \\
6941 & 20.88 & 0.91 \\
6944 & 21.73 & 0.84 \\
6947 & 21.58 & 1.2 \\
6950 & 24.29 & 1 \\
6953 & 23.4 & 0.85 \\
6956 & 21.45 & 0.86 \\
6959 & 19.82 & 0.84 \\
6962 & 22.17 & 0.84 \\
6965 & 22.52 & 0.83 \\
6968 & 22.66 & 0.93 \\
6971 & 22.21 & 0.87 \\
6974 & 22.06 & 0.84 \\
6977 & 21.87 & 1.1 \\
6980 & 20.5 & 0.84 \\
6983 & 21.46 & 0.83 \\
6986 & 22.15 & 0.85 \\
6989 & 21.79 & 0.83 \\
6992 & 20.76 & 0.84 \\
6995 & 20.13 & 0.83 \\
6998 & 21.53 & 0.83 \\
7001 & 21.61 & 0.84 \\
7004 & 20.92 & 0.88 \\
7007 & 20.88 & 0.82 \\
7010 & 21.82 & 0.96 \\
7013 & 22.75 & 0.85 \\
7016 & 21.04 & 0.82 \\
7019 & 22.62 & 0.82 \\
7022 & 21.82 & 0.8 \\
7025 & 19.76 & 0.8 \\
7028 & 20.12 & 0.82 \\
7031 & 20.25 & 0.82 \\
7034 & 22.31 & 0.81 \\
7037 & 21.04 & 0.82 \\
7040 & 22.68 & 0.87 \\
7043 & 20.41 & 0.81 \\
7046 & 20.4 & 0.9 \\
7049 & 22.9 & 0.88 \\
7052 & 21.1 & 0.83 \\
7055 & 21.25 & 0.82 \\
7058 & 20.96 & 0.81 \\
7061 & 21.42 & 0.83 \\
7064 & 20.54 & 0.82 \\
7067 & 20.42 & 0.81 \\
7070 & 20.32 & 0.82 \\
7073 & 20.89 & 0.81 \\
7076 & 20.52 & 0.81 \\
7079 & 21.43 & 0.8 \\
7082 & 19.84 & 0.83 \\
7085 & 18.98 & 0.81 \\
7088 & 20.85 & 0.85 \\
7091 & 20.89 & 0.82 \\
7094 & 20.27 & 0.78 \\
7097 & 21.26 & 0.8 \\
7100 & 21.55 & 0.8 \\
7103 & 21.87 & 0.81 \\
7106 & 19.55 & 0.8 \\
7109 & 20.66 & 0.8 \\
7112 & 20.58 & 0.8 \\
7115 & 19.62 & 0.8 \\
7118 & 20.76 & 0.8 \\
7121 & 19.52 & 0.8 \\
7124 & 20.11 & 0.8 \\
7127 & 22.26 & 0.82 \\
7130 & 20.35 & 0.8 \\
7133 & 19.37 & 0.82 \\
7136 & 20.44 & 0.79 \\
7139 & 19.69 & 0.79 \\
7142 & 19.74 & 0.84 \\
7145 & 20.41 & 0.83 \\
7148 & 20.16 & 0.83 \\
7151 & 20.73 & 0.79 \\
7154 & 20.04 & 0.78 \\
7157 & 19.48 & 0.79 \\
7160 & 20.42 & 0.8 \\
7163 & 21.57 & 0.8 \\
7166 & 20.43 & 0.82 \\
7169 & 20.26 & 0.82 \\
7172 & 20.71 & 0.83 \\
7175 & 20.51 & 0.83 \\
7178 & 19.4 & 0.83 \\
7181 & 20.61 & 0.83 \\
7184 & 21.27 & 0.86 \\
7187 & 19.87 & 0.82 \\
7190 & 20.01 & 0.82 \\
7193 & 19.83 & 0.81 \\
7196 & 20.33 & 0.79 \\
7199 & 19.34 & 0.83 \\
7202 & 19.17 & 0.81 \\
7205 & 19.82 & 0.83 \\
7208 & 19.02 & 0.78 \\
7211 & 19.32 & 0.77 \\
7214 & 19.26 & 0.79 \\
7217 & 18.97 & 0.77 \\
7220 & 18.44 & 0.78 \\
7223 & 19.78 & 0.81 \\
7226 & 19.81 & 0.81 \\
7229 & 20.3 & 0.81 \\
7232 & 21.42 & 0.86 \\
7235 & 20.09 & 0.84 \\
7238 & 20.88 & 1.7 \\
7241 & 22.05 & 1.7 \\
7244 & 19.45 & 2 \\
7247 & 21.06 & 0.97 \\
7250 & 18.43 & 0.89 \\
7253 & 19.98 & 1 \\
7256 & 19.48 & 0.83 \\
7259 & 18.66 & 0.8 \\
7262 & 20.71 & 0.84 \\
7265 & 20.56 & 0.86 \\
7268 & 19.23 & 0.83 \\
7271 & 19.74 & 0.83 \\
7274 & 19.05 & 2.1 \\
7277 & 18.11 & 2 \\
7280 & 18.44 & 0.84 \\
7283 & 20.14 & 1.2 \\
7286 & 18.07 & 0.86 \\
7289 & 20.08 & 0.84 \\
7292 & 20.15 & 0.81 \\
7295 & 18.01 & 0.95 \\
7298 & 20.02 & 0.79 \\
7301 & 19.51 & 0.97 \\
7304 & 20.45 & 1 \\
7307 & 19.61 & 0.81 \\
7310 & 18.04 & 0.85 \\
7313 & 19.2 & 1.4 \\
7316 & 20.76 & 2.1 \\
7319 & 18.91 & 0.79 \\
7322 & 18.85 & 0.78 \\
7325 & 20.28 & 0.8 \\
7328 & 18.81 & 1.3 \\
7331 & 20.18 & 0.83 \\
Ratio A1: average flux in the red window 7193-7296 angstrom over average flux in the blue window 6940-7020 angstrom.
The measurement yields 0.9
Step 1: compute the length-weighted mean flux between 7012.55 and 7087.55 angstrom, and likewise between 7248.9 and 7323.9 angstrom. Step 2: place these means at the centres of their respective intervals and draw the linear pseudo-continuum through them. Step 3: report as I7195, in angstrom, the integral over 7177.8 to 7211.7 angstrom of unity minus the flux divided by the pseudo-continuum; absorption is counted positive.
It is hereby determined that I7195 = 0.3 angstrom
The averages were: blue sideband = 21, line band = 19.9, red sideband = 19.4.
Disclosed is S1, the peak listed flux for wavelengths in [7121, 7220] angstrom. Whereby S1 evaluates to 22.26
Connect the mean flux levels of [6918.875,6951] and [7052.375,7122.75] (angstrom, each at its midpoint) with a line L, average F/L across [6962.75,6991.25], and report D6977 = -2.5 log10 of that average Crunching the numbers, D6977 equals -0.02 mag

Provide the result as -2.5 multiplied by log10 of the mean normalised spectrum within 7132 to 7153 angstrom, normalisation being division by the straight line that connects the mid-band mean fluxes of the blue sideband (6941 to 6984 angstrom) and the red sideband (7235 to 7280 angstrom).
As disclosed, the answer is 0.028 mag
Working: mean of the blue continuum 21.9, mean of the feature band 20.1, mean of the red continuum 19.8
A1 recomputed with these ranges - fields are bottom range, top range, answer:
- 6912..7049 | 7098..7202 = 0.94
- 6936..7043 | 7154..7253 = 0.93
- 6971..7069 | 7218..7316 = 0.92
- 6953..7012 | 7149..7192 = 0.95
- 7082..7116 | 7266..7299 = 0.93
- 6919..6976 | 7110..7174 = 0.92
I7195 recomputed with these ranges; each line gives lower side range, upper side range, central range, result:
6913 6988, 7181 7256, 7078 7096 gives 0.43 angstrom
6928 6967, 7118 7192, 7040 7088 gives 0.59 angstrom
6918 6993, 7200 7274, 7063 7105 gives 0.48 angstrom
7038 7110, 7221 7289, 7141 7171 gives 0.06 angstrom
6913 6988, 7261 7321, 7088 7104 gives -0.23 angstrom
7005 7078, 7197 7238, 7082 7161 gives 0.48 angstrom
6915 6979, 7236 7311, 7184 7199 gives 0.09 angstrom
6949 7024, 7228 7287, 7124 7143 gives 0.35 angstrom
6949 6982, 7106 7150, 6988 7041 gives 0.47 angstrom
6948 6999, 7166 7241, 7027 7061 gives 0.01 angstrom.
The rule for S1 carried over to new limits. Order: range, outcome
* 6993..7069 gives 22.9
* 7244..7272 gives 21.06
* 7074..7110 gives 21.87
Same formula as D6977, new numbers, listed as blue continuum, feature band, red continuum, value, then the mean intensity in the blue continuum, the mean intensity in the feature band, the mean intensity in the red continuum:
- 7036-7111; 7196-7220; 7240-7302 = 0.038 mag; 20.9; 19.3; 19.5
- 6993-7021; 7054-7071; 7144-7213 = 0.011 mag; 21.5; 20.8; 20.1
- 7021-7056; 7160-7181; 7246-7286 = -0.017 mag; 21.2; 20.5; 19.4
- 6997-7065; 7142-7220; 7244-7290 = 0.007 mag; 21.3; 20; 19.4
